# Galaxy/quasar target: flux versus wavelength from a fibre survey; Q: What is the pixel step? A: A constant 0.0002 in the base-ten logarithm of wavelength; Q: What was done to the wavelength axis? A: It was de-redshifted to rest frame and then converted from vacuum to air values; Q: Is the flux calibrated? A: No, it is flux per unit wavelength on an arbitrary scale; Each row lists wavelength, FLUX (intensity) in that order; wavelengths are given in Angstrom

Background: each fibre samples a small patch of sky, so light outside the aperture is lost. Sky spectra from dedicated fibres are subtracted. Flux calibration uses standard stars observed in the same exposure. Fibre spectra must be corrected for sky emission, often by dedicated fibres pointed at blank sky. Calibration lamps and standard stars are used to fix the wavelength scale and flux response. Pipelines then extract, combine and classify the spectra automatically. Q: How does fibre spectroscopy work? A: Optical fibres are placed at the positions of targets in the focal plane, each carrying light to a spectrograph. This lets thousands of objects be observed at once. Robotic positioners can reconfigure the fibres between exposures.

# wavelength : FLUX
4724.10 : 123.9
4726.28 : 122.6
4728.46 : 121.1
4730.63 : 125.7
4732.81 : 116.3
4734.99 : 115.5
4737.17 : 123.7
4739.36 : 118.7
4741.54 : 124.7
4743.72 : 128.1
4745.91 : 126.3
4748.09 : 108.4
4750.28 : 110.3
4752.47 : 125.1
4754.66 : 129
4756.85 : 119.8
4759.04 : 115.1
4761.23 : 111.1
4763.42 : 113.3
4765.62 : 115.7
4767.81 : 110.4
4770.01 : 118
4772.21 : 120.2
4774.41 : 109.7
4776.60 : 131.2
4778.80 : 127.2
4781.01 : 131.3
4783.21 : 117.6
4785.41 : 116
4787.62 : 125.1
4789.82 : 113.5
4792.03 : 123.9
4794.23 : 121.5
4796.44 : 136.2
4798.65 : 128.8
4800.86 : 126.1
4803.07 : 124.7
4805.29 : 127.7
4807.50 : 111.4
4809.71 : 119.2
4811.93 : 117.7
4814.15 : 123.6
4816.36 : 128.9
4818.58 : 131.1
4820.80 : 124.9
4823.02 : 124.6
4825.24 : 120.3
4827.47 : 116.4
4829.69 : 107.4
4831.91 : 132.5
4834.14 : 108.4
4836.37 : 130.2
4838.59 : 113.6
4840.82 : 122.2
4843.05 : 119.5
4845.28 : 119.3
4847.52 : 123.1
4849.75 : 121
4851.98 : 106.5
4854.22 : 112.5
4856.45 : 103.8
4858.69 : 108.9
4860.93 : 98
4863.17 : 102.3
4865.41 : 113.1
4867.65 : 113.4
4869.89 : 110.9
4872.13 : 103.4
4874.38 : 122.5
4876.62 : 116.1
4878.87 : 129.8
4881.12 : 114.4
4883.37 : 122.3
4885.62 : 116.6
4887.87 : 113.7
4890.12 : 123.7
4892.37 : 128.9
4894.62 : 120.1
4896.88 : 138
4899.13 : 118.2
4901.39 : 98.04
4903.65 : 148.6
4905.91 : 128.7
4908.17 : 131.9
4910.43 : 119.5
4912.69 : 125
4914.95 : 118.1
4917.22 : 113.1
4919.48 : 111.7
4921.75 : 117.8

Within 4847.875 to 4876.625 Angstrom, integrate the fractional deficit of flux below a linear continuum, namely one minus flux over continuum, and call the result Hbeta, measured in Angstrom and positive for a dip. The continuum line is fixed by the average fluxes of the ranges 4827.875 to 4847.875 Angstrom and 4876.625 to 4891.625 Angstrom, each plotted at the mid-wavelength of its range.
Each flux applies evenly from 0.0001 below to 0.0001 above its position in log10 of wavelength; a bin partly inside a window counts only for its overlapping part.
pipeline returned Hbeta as 2.3 Angstrom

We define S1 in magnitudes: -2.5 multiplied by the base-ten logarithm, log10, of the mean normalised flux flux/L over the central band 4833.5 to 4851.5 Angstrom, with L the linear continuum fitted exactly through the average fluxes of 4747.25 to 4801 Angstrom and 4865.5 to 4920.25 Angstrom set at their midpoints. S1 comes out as 0.006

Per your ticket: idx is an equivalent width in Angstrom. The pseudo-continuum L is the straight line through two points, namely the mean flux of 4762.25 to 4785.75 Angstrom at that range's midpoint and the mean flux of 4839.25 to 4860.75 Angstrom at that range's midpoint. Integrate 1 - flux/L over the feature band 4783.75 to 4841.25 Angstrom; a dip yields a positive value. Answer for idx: -2.6 Angstrom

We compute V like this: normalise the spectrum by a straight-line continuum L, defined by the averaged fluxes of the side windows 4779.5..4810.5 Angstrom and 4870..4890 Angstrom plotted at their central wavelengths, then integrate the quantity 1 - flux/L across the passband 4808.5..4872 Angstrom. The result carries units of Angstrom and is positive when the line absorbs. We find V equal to 1.82 Angstrom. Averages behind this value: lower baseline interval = 123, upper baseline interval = 117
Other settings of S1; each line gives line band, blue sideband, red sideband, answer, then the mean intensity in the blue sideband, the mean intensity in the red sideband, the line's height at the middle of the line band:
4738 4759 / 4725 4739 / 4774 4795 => 0.00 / 121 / 122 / 121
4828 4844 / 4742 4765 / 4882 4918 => 0.02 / 119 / 123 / 121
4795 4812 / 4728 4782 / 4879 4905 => -0.03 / 120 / 122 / 121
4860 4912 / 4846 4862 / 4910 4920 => -0.04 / 111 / 118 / 114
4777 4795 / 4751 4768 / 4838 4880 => -0.05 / 118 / 114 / 117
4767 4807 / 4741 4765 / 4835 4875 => -0.05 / 119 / 113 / 117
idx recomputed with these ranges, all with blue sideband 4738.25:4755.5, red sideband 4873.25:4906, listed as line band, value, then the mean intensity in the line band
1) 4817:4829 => -0.1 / 123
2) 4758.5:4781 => 0.6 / 118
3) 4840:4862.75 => 1.7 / 113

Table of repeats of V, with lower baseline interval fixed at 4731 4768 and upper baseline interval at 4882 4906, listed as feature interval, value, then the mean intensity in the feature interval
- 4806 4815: 0.17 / 118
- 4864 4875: 0.93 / 112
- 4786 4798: -0.39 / 124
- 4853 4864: 1.51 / 105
